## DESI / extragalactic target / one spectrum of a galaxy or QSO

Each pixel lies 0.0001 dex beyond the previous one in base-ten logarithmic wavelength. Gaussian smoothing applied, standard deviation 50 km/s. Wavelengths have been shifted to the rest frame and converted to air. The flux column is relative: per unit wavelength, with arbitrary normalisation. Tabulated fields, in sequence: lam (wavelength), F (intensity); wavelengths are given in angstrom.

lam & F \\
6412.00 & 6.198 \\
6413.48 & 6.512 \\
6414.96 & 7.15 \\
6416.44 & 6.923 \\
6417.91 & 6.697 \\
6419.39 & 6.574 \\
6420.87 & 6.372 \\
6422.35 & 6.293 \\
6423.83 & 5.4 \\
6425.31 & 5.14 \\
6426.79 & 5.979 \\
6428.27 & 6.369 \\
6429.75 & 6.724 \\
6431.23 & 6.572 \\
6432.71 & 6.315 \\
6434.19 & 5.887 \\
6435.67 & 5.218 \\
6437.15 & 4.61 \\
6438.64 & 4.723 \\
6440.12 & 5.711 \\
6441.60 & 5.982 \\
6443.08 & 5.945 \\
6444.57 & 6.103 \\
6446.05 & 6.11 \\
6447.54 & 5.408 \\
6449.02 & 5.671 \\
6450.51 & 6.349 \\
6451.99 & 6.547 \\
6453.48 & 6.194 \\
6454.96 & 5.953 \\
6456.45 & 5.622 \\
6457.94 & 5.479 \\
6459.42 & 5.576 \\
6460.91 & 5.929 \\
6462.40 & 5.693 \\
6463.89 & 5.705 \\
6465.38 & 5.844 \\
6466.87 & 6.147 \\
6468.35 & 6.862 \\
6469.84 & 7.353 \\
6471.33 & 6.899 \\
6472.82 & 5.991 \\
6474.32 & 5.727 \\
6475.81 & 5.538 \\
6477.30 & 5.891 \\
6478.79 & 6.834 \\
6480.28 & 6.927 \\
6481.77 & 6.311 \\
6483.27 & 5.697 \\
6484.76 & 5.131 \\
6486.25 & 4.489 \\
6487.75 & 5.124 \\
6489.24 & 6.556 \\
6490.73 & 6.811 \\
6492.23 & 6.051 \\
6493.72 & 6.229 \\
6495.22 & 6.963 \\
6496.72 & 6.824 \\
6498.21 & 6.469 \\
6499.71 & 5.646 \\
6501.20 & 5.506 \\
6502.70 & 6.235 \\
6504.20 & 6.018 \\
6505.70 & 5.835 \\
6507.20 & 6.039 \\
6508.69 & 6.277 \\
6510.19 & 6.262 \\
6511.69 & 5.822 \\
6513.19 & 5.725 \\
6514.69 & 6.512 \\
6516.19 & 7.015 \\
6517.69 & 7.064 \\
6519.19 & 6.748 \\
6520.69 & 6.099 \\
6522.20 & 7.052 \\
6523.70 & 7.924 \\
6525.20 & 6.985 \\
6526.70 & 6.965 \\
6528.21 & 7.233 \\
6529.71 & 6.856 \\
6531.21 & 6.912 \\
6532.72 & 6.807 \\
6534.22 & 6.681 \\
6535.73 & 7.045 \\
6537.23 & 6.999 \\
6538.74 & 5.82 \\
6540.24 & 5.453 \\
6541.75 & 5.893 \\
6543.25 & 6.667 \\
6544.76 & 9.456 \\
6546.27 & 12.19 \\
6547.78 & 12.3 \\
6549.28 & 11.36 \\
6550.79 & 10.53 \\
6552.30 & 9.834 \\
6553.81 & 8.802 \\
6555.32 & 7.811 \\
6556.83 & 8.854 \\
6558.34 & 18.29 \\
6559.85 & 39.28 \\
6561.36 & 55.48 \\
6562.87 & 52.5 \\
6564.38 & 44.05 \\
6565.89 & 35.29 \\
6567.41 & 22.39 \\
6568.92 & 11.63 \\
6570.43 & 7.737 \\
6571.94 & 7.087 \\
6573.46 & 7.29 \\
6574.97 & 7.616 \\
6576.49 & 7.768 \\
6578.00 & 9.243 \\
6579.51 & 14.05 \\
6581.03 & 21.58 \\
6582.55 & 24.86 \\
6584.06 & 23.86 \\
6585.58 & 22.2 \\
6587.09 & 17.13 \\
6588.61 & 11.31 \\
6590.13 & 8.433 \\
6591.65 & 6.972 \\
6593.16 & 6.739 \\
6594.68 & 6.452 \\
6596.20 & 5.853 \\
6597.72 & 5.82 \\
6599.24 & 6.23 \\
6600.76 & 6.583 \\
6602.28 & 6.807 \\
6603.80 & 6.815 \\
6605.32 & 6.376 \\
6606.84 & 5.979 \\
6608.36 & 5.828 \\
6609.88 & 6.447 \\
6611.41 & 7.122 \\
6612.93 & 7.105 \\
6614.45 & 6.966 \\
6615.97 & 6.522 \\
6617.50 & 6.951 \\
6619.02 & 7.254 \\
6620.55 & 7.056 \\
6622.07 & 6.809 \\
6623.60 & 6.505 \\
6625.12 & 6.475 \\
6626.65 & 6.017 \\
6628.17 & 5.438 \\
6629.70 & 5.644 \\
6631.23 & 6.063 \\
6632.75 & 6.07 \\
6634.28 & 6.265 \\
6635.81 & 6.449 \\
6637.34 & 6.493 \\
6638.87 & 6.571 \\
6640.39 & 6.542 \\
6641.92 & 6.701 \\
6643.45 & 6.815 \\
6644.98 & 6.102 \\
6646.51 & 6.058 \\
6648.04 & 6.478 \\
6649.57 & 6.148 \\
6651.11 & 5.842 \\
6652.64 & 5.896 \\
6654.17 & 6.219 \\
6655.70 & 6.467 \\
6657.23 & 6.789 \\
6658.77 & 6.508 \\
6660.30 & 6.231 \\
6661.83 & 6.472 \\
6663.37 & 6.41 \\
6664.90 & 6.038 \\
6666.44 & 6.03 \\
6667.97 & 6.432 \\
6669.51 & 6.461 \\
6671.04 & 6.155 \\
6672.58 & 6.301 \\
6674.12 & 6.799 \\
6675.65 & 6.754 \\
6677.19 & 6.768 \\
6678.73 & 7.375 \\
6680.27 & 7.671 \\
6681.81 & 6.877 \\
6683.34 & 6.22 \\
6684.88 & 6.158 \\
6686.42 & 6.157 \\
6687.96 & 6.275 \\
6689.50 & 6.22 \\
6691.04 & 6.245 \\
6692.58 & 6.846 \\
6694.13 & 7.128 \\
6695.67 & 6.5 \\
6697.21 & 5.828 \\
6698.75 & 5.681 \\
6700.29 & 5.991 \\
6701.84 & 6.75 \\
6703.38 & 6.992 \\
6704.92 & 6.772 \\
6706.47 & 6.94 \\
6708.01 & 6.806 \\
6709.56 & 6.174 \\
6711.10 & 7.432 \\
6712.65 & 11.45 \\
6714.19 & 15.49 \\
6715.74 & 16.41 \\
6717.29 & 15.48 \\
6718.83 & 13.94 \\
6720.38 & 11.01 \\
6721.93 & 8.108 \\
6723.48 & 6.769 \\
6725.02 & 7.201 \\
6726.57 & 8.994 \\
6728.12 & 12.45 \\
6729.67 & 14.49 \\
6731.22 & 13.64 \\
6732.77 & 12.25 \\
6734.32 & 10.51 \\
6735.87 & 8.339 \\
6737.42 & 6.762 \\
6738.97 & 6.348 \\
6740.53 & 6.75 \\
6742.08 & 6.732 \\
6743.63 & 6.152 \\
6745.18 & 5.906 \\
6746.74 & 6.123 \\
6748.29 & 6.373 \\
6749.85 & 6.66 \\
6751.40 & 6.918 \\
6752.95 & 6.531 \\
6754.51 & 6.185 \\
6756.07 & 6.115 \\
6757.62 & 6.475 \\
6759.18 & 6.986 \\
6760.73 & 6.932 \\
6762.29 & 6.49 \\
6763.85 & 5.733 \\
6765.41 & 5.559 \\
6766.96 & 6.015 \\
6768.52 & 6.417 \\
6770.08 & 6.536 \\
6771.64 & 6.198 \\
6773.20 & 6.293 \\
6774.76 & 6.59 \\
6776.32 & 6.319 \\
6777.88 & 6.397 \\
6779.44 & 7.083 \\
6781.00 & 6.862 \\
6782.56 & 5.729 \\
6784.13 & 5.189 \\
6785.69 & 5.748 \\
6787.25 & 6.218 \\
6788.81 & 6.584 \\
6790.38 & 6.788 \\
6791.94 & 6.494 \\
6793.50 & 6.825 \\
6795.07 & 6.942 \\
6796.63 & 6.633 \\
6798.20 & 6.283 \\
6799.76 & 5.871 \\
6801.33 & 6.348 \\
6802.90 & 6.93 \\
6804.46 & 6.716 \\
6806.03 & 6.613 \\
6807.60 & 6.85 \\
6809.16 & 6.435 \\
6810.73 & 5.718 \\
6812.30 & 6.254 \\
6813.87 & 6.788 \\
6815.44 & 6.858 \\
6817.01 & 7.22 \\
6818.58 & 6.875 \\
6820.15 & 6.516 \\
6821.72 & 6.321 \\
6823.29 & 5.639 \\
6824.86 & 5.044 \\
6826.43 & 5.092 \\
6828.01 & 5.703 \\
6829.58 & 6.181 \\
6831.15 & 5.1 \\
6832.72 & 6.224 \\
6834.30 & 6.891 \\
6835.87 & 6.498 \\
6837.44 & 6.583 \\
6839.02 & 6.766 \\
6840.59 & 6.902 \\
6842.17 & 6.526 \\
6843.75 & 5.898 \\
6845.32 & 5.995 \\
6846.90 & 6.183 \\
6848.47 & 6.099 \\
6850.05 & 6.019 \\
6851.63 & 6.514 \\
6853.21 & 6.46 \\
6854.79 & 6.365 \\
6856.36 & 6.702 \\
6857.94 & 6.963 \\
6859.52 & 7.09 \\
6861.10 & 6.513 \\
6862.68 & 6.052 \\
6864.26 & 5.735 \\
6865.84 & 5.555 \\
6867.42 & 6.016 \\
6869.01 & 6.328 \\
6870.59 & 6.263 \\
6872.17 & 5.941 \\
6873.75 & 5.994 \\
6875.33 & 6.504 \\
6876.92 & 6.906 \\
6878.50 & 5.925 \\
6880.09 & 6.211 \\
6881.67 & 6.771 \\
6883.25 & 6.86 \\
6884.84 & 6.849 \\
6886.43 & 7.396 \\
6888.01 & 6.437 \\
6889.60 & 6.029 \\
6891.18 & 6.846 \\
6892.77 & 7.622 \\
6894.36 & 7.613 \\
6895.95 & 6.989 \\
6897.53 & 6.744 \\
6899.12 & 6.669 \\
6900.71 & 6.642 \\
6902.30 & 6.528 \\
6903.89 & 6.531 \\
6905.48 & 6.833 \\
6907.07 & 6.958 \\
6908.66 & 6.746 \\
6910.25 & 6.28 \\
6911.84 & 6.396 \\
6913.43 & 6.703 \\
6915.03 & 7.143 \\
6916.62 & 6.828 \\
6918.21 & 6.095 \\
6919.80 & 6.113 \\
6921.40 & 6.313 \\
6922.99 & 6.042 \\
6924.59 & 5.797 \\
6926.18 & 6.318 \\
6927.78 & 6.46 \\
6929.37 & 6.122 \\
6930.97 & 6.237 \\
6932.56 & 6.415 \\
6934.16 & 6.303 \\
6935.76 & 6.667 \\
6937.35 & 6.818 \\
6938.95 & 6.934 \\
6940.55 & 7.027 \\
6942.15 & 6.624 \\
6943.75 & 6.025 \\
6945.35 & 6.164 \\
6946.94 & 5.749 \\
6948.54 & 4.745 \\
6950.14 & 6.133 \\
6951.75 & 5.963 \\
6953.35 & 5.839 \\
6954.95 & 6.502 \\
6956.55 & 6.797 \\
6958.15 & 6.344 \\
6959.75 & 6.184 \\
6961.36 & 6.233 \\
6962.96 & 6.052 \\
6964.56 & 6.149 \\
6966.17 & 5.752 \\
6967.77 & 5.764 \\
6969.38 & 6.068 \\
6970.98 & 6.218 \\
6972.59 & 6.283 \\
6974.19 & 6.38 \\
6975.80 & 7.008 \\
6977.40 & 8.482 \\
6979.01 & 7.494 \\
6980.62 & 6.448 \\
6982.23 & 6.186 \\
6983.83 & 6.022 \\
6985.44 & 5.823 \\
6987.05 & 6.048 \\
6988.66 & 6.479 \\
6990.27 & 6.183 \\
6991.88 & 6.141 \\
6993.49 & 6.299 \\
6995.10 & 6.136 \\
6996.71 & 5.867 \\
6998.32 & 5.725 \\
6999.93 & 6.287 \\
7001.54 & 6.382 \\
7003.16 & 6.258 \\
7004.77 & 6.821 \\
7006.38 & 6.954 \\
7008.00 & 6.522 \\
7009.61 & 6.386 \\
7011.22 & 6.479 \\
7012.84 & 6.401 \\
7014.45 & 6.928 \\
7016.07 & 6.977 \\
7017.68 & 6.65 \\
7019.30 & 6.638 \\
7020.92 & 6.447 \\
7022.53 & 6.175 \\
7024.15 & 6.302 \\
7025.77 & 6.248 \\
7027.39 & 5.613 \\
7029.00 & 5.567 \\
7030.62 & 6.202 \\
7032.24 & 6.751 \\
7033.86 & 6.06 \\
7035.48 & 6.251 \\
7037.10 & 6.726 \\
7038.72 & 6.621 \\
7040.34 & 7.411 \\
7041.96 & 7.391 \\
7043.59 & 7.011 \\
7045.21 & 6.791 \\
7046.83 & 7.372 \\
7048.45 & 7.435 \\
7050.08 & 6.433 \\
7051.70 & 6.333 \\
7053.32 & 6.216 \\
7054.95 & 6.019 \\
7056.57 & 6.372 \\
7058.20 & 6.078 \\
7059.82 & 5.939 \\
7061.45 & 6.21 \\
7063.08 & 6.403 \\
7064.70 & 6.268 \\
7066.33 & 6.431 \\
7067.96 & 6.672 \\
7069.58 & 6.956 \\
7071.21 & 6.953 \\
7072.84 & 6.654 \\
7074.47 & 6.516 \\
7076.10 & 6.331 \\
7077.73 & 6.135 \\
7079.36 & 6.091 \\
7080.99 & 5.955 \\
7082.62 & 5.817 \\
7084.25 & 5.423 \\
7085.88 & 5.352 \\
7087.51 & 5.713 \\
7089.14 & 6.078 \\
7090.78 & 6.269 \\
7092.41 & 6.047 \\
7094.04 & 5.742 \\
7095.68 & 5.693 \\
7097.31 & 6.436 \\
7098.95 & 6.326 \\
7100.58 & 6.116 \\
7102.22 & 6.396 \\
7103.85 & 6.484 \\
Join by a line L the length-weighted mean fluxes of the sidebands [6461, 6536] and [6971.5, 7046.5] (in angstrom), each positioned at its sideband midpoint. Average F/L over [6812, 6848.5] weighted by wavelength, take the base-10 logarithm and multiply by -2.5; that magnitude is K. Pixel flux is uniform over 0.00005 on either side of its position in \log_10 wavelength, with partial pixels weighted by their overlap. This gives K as 0.03 mag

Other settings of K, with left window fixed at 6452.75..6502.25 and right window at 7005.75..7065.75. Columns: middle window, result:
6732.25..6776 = -0.083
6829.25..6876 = 0.010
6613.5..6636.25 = -0.045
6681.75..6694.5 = -0.032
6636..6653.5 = -0.025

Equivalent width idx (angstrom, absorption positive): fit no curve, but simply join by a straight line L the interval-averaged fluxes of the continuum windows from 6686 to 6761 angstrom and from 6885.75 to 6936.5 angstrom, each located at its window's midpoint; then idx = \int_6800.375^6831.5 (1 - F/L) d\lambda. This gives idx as 4.8 angstrom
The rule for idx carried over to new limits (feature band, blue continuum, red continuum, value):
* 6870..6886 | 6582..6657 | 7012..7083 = 1.2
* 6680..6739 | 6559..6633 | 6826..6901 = 8.1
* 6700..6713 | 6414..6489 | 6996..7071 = -2.0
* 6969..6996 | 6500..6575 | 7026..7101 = 2.7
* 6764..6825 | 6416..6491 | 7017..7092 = -1.7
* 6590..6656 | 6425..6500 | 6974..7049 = -3.1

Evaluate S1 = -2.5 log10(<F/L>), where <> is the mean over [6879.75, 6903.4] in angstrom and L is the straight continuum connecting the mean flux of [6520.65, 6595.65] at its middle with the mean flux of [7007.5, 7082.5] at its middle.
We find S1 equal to 0.28 mag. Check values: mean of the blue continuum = 13.8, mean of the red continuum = 6.48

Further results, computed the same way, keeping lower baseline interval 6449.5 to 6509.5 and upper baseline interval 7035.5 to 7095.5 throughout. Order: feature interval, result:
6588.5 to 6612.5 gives -0.10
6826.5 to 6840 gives 0.01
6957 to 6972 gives 0.04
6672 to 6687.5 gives -0.09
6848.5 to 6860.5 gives -0.05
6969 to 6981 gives -0.08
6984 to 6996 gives 0.03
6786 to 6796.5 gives -0.06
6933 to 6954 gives 0.01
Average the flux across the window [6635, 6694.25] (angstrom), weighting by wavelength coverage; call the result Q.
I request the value 6.46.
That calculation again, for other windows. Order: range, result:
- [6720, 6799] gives 7.23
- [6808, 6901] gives 6.41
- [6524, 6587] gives 14.9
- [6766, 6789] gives 6.27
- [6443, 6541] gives 6.25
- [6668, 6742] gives 8.28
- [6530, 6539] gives 6.76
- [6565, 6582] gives 14.2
